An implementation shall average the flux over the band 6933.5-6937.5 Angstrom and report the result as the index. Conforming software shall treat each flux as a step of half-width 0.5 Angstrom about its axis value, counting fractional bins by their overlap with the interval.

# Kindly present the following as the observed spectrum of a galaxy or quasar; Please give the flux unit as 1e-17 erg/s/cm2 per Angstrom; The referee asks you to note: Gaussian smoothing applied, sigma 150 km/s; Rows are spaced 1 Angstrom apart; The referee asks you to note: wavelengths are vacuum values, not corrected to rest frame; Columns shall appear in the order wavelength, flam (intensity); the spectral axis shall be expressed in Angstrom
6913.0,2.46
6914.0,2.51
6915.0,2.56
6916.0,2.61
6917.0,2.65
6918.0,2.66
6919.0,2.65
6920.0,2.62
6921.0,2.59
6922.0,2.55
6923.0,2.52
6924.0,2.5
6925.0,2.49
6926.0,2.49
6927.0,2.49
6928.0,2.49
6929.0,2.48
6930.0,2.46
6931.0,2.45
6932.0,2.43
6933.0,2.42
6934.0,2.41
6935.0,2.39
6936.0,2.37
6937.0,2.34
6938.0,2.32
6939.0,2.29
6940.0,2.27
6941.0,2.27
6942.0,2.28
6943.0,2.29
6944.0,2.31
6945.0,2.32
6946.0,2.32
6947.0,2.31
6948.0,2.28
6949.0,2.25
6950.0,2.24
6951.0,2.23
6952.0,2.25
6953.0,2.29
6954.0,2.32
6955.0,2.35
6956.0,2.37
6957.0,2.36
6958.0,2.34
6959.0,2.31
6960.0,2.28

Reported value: 2.38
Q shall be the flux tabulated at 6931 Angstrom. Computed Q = 2.45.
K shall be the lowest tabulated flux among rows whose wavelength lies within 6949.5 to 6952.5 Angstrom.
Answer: 2.23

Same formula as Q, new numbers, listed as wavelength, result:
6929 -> 2.48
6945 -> 2.32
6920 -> 2.62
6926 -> 2.49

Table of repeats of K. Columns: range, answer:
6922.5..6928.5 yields 2.49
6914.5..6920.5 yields 2.56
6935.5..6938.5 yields 2.32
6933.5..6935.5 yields 2.39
